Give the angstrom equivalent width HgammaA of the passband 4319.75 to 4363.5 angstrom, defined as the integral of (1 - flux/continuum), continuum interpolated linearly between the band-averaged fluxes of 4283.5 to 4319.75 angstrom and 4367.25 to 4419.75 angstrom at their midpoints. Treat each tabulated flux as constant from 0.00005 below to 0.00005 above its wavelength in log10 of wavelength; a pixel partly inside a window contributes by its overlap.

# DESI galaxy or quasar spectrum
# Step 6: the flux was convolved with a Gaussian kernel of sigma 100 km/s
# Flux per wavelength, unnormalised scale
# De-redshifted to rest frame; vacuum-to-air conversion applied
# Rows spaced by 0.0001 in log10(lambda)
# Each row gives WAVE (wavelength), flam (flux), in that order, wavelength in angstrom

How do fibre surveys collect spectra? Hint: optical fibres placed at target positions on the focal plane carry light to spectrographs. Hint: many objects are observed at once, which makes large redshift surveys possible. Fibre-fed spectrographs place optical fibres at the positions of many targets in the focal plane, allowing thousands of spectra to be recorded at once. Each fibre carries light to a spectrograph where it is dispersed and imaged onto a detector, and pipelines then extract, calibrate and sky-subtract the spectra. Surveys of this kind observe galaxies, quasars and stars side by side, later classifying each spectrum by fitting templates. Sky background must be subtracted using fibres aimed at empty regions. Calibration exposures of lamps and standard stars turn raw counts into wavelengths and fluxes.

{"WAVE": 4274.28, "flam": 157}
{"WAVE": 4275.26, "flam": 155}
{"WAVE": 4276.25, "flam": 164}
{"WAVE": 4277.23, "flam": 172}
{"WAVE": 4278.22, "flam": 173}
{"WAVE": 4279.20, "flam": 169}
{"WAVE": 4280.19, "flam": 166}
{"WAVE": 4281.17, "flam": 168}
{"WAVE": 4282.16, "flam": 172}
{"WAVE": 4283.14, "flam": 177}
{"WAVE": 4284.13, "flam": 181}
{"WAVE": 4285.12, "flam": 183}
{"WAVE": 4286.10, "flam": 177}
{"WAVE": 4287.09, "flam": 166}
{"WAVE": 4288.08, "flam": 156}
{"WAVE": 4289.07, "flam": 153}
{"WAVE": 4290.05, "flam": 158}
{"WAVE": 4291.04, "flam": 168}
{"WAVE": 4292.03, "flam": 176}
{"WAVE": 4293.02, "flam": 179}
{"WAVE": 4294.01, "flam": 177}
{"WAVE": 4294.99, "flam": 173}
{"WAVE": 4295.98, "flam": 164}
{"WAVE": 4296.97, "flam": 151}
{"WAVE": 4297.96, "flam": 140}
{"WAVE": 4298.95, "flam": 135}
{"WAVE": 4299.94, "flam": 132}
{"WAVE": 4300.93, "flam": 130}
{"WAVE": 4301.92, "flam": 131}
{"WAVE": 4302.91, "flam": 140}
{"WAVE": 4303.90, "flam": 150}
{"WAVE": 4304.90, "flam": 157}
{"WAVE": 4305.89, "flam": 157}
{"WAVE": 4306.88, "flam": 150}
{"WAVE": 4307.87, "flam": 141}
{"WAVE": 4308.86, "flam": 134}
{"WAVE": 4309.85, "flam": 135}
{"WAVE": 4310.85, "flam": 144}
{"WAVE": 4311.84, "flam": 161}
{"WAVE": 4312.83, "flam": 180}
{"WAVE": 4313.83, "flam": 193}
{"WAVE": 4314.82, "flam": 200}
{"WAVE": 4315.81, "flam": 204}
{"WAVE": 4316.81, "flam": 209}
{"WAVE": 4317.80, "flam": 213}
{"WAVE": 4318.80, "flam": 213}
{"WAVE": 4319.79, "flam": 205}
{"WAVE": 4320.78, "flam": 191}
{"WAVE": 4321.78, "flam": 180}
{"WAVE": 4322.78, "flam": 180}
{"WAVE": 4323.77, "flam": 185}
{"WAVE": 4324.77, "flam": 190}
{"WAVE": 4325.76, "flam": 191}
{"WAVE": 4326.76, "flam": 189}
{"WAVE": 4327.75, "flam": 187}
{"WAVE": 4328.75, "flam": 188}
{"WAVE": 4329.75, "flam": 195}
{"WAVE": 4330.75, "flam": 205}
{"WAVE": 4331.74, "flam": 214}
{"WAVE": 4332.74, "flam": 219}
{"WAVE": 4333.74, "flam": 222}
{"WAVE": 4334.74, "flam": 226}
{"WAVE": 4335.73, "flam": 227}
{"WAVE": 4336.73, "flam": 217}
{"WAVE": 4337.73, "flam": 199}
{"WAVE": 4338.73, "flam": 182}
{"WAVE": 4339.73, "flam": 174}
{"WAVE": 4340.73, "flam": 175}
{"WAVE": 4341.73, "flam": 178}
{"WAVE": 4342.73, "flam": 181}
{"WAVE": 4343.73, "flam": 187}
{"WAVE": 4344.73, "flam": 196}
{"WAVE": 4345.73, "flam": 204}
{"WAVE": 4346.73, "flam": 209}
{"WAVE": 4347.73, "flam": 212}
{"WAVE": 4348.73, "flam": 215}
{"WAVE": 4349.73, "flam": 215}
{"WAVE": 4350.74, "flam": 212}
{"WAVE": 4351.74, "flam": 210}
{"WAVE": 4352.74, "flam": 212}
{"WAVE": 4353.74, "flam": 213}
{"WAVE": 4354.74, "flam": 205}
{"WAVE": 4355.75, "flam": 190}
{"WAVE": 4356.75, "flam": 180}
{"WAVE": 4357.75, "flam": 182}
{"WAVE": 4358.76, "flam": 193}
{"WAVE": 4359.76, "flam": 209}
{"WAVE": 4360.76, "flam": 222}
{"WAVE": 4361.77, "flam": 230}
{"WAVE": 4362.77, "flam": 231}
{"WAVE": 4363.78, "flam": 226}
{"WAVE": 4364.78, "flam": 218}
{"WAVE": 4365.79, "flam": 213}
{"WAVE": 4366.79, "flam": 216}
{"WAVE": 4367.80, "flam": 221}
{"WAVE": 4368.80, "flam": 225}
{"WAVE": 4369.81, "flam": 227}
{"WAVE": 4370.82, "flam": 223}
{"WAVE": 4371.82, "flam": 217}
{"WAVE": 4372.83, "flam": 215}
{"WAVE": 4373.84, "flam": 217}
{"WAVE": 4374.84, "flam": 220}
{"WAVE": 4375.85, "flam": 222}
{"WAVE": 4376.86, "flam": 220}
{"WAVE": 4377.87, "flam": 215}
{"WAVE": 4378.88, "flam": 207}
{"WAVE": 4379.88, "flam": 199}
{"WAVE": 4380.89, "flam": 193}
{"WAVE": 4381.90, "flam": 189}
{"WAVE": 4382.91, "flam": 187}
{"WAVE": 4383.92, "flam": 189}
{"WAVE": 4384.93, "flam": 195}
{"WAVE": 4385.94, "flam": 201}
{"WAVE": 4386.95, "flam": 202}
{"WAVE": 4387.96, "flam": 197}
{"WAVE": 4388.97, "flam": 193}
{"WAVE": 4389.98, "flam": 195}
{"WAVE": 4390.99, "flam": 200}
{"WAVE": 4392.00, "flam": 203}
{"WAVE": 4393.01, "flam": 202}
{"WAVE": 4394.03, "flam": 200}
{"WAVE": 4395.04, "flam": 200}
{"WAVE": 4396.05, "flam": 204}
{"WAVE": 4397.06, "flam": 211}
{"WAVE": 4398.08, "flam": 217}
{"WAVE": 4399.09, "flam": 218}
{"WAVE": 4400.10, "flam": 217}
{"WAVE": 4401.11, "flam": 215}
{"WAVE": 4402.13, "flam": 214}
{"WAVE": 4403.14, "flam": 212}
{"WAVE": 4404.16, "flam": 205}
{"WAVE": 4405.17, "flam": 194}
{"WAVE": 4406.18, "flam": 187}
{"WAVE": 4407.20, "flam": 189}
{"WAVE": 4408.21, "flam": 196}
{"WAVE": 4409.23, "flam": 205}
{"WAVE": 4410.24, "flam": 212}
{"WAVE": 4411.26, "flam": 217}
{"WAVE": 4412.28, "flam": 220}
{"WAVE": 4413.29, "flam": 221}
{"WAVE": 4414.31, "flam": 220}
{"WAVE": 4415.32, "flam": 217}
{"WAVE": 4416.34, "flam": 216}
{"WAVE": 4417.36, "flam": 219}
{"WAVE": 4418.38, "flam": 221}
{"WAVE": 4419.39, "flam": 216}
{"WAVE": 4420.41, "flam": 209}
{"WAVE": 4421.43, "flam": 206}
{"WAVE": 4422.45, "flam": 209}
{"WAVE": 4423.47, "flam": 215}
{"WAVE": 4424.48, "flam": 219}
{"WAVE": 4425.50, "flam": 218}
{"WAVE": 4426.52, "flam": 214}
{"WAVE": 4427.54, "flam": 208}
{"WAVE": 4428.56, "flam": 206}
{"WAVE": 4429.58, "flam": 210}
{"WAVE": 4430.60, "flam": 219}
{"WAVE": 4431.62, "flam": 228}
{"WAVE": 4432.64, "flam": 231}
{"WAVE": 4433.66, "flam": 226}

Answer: -4.0 angstrom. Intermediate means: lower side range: 165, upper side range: 208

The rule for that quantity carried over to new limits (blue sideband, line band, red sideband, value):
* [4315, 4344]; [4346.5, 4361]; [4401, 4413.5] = -0.3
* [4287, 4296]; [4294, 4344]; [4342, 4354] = 2.1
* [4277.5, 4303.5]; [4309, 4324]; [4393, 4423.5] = -1.1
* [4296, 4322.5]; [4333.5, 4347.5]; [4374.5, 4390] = -1.4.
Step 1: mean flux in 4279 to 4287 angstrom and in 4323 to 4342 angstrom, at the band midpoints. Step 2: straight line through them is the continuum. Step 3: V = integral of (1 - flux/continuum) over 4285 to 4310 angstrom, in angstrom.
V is 3.7 angstrom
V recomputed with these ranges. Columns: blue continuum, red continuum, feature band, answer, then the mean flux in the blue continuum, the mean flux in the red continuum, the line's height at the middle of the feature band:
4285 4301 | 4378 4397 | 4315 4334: -2.84 angstrom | 160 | 198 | 173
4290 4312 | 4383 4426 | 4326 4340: -2.90 angstrom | 151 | 207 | 169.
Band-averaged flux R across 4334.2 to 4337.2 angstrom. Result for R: 224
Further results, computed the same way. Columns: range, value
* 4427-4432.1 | 214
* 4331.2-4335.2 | 220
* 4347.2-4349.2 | 214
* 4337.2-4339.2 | 191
